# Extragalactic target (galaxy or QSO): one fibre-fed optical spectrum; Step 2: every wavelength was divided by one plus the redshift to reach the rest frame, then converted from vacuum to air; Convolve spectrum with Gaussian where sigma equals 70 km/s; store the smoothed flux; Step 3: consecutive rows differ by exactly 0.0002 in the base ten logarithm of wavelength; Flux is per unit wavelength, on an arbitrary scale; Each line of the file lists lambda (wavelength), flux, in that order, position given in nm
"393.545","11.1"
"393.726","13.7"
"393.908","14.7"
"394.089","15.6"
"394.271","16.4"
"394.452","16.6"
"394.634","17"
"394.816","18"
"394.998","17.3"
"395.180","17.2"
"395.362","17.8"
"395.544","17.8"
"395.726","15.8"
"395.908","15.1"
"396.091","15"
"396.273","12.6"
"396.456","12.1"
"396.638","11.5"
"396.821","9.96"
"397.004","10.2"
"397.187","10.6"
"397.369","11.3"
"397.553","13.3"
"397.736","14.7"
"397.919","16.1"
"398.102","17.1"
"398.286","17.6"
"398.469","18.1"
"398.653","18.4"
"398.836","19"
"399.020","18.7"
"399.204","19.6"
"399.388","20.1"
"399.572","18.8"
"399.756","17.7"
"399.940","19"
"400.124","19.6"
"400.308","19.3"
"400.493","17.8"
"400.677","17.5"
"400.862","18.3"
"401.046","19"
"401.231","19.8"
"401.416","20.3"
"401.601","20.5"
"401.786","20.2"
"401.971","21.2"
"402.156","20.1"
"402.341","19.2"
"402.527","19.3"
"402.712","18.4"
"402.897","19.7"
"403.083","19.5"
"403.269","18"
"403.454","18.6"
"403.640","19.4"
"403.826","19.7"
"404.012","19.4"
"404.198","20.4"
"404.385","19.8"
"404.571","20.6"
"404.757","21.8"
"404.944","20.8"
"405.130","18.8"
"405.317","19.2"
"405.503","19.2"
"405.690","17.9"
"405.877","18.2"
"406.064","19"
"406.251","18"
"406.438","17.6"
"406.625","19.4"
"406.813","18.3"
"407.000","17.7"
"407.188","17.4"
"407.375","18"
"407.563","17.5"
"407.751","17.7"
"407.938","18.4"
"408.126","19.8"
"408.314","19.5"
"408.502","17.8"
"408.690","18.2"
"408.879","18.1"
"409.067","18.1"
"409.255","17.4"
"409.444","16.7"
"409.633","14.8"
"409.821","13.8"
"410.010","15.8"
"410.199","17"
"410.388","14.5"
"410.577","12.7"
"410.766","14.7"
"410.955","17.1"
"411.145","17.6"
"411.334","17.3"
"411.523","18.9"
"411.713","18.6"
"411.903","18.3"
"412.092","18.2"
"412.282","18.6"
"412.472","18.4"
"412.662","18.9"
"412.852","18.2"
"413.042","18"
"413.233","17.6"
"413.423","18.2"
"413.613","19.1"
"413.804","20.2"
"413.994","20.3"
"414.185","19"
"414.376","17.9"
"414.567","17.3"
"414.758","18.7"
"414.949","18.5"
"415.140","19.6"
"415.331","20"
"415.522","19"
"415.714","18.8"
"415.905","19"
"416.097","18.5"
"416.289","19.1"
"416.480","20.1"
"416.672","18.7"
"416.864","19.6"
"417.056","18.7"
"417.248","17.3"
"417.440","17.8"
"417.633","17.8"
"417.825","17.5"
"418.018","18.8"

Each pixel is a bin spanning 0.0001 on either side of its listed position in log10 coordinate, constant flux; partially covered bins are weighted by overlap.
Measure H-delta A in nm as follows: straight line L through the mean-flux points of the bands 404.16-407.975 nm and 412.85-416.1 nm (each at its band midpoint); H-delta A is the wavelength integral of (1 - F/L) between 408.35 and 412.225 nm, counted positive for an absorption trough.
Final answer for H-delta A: 0.41 nm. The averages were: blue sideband 18.8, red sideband 18.8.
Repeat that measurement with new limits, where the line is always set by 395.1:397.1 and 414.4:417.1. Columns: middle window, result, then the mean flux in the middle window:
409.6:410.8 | 0.192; 14.8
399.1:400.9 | -0.449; 18.8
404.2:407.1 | -0.476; 19.1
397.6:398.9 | -0.223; 17.1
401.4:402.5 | -0.331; 20.2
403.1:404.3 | -0.249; 19.3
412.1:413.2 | -0.011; 18.3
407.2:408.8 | -0.121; 18.3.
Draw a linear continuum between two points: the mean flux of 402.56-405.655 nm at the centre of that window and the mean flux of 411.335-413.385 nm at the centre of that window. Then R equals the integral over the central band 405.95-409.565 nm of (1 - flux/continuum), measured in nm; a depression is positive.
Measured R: 0.17 nm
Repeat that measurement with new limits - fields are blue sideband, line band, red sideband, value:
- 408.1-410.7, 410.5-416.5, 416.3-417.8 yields -0.222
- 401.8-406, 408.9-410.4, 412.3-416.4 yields 0.229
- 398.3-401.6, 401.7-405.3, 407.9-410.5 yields -0.302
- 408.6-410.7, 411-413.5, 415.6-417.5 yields -0.162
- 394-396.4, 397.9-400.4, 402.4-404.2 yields -0.126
